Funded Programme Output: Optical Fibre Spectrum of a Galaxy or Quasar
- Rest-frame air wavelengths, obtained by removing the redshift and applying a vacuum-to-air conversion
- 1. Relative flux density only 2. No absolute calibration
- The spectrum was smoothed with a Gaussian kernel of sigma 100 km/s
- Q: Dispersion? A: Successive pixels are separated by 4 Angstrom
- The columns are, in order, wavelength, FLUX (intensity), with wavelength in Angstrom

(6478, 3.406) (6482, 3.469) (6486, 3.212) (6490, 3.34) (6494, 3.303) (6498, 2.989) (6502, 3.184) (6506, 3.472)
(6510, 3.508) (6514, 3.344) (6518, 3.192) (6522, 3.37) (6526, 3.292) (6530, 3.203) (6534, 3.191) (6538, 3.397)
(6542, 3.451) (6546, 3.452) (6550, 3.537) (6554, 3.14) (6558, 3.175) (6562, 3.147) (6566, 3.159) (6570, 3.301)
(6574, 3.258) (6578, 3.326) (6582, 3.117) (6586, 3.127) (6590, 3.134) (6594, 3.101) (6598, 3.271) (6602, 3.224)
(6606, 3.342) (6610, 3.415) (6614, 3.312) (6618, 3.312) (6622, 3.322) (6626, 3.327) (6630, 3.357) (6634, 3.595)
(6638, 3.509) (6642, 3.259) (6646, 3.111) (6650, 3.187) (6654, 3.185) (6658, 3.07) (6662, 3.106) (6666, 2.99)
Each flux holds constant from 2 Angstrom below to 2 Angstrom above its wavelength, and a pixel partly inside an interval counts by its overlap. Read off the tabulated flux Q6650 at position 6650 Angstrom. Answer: 3.187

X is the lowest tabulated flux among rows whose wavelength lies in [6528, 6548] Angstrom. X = 3.191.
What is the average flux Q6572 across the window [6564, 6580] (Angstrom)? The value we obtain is 3.26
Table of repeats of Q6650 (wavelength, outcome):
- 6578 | 3.326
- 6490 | 3.34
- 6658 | 3.07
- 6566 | 3.159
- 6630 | 3.357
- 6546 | 3.452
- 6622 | 3.322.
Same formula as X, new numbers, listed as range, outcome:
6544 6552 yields 3.452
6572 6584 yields 3.117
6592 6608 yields 3.101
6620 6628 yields 3.322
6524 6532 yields 3.203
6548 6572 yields 3.14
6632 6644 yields 3.259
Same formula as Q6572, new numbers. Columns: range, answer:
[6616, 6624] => 3.32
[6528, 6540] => 3.26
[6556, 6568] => 3.16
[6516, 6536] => 3.25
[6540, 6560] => 3.35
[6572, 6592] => 3.19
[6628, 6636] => 3.48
